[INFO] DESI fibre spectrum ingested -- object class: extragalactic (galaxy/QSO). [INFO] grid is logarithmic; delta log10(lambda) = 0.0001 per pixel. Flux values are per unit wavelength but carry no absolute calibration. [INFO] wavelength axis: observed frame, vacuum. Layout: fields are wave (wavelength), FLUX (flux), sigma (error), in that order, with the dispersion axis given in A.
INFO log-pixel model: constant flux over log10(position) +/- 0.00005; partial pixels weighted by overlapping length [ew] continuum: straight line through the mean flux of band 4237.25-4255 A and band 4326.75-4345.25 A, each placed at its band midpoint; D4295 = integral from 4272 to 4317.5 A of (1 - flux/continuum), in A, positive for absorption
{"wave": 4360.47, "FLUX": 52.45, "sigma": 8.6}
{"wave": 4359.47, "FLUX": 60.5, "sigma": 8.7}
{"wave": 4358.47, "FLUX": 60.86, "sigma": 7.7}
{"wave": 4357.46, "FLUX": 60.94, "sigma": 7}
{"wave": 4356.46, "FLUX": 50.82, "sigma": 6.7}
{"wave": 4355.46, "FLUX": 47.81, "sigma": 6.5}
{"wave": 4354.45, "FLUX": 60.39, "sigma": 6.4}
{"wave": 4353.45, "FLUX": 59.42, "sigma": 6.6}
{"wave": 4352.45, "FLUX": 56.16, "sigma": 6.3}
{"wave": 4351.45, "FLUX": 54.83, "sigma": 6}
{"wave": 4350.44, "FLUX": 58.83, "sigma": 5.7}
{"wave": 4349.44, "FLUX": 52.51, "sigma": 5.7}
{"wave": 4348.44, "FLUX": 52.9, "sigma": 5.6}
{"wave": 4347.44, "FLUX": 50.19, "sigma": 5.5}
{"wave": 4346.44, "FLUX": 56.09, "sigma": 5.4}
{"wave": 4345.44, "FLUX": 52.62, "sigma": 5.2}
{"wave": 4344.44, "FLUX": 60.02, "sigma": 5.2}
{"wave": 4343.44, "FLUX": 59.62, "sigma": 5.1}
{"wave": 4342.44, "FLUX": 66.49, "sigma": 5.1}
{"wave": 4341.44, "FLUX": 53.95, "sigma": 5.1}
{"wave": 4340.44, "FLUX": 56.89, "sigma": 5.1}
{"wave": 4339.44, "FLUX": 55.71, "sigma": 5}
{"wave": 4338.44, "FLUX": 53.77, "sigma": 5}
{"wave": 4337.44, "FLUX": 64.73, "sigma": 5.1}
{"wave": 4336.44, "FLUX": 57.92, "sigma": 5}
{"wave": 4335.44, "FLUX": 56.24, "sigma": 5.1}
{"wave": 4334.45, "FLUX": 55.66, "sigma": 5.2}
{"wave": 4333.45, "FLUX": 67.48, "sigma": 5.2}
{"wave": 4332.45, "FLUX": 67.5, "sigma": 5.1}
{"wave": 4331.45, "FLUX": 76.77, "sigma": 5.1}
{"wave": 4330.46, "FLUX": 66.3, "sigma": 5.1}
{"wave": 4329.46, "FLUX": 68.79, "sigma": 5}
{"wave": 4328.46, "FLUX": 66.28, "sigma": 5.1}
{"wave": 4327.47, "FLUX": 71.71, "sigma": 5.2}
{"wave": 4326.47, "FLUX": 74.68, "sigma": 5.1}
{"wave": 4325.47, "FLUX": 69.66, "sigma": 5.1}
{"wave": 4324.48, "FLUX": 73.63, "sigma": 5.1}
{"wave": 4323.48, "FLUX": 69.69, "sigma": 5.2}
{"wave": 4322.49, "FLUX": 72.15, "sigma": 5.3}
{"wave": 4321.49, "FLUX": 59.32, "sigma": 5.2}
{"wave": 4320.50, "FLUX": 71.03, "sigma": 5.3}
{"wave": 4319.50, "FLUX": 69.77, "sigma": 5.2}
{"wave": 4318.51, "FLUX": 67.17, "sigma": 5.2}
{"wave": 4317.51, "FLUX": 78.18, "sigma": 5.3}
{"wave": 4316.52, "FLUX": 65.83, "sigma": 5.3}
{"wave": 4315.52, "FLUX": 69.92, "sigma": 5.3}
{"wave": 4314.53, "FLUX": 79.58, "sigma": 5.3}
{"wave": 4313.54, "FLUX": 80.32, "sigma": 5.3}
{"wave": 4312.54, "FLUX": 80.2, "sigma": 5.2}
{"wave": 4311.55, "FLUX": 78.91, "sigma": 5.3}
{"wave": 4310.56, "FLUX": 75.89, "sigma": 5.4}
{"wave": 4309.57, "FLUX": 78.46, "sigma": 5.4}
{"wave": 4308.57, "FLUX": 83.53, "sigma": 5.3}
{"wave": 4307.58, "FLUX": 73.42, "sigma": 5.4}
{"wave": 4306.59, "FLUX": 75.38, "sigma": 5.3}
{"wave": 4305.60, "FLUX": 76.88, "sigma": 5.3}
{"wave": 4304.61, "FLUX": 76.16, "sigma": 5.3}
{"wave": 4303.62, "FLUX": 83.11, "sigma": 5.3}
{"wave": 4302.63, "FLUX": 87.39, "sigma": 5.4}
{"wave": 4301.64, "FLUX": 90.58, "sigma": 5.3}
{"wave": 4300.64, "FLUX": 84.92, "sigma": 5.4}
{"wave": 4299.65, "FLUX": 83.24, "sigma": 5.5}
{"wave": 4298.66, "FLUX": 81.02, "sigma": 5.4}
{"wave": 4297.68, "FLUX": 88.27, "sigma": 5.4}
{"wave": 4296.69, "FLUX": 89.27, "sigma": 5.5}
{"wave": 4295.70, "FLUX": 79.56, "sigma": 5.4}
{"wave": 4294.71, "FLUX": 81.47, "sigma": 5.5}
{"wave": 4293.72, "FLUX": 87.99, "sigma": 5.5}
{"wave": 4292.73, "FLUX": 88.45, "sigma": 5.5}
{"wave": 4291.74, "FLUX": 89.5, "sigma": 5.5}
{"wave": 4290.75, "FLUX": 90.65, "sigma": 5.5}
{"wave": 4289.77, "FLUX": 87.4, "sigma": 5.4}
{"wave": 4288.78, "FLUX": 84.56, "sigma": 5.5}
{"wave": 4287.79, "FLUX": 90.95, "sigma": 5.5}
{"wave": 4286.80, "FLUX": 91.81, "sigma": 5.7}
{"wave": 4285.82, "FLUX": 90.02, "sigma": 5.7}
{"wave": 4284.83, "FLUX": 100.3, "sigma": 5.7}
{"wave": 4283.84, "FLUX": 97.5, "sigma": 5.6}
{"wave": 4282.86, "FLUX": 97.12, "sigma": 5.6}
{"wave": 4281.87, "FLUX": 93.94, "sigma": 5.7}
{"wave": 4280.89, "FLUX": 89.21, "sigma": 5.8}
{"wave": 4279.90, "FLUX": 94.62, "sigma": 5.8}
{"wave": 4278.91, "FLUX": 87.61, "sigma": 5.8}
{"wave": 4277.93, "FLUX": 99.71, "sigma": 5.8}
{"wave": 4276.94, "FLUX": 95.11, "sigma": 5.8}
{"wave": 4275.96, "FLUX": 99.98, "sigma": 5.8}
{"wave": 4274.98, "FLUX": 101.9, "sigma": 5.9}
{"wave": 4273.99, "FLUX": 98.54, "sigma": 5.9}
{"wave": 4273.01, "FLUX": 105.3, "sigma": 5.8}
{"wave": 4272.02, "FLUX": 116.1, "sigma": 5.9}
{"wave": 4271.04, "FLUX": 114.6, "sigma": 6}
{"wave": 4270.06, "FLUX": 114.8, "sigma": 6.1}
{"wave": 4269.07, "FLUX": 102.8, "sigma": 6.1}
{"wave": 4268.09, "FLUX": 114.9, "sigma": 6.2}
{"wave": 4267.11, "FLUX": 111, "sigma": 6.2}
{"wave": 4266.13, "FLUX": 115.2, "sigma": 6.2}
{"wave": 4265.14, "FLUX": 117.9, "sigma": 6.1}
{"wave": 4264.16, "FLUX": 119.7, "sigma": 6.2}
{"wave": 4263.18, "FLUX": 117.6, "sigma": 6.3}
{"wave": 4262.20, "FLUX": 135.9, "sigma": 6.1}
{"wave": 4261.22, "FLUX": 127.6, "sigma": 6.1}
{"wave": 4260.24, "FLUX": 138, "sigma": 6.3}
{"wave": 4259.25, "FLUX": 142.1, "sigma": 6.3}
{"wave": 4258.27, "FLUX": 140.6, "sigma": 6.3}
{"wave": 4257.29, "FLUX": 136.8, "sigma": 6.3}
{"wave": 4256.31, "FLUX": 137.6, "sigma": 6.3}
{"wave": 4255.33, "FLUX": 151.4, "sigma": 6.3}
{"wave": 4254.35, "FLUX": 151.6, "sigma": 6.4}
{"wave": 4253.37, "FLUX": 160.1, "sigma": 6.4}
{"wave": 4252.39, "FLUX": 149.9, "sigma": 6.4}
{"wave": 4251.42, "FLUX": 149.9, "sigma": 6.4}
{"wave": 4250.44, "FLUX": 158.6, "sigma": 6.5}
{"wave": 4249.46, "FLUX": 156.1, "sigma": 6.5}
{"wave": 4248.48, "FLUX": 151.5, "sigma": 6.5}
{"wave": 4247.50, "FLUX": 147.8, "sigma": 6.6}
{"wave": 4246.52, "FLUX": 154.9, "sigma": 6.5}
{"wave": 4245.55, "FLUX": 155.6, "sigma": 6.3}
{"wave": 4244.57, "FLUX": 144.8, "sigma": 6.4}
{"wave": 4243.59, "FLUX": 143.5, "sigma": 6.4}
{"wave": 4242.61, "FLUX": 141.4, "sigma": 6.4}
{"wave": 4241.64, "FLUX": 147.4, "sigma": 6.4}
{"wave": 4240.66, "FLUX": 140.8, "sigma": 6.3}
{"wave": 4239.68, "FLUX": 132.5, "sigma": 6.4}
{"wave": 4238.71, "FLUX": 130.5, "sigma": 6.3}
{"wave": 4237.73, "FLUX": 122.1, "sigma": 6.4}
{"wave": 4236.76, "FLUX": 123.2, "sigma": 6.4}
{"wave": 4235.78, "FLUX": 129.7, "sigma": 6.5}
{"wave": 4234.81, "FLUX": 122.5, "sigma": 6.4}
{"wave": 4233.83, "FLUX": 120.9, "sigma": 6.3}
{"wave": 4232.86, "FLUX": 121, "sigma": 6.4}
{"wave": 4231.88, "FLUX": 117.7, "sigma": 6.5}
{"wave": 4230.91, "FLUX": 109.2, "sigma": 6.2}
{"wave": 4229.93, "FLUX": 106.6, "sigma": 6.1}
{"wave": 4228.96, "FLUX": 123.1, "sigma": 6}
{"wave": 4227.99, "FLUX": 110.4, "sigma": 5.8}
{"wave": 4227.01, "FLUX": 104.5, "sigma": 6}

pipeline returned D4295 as 6.22 A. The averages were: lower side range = 147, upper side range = 62.5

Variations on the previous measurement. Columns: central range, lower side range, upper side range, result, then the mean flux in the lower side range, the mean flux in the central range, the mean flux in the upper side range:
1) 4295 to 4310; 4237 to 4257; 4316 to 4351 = 1.76 A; 146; 82.1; 63.4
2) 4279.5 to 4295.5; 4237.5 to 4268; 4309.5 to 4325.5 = 2.00 A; 139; 90.7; 72.9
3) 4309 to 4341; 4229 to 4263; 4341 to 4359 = 3.03 A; 138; 68.7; 56.4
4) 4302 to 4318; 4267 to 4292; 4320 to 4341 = 0.18 A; 98.4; 77.8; 65.5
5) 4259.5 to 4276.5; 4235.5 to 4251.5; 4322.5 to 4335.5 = 0.94 A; 143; 115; 68.6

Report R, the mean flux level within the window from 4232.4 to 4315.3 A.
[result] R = 110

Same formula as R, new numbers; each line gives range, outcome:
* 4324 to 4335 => 68.9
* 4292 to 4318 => 80.8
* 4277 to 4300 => 89.9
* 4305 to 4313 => 77.9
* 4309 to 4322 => 73.4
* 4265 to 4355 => 78.8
